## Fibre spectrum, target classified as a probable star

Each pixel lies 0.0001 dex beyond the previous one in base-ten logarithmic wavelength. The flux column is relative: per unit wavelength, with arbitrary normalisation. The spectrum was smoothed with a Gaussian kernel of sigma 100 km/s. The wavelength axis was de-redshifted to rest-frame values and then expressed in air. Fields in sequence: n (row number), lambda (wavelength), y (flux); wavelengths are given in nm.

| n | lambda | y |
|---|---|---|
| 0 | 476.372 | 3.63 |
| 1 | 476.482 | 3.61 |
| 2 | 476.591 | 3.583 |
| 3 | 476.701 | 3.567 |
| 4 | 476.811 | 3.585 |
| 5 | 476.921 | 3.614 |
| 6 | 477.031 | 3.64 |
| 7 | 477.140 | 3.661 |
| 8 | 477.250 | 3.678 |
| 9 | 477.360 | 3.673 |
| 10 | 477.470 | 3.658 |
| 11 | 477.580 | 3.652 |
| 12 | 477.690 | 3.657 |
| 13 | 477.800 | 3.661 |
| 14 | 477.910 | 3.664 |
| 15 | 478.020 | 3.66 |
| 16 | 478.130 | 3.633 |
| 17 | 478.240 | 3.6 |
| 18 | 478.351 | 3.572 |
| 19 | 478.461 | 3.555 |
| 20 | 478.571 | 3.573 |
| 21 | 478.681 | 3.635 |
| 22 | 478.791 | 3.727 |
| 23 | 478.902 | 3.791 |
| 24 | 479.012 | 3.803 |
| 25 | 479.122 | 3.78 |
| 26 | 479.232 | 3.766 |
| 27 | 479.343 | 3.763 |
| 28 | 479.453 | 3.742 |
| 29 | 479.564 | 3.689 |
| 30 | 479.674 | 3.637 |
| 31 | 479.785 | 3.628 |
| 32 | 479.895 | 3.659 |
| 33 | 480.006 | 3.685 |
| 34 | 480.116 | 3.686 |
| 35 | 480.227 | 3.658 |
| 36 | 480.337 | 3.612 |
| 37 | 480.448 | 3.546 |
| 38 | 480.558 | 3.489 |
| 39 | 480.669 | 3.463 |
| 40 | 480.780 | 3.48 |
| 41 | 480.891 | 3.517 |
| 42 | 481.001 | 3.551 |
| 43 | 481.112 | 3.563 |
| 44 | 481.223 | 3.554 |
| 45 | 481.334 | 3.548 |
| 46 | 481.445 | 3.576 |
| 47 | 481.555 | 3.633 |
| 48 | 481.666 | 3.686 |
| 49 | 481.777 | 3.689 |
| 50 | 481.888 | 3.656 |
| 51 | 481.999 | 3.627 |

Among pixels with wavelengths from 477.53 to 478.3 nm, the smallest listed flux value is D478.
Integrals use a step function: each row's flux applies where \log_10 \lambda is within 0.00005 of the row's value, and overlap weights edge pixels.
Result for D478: 3.6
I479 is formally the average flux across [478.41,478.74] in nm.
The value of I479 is 3.6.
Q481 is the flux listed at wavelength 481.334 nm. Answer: 3.548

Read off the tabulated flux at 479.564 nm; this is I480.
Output 3.689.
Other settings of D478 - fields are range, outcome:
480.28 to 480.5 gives 3.546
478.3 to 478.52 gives 3.555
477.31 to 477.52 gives 3.658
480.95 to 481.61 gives 3.548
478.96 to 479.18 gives 3.78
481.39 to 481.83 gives 3.576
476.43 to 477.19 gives 3.567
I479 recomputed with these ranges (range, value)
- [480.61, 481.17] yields 3.51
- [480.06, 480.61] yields 3.61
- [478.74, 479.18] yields 3.78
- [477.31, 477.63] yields 3.66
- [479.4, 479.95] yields 3.67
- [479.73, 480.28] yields 3.66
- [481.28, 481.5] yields 3.57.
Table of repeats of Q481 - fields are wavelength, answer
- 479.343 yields 3.763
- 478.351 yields 3.572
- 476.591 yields 3.583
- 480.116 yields 3.686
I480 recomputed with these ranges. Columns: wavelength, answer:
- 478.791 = 3.727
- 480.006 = 3.685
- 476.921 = 3.614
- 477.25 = 3.678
